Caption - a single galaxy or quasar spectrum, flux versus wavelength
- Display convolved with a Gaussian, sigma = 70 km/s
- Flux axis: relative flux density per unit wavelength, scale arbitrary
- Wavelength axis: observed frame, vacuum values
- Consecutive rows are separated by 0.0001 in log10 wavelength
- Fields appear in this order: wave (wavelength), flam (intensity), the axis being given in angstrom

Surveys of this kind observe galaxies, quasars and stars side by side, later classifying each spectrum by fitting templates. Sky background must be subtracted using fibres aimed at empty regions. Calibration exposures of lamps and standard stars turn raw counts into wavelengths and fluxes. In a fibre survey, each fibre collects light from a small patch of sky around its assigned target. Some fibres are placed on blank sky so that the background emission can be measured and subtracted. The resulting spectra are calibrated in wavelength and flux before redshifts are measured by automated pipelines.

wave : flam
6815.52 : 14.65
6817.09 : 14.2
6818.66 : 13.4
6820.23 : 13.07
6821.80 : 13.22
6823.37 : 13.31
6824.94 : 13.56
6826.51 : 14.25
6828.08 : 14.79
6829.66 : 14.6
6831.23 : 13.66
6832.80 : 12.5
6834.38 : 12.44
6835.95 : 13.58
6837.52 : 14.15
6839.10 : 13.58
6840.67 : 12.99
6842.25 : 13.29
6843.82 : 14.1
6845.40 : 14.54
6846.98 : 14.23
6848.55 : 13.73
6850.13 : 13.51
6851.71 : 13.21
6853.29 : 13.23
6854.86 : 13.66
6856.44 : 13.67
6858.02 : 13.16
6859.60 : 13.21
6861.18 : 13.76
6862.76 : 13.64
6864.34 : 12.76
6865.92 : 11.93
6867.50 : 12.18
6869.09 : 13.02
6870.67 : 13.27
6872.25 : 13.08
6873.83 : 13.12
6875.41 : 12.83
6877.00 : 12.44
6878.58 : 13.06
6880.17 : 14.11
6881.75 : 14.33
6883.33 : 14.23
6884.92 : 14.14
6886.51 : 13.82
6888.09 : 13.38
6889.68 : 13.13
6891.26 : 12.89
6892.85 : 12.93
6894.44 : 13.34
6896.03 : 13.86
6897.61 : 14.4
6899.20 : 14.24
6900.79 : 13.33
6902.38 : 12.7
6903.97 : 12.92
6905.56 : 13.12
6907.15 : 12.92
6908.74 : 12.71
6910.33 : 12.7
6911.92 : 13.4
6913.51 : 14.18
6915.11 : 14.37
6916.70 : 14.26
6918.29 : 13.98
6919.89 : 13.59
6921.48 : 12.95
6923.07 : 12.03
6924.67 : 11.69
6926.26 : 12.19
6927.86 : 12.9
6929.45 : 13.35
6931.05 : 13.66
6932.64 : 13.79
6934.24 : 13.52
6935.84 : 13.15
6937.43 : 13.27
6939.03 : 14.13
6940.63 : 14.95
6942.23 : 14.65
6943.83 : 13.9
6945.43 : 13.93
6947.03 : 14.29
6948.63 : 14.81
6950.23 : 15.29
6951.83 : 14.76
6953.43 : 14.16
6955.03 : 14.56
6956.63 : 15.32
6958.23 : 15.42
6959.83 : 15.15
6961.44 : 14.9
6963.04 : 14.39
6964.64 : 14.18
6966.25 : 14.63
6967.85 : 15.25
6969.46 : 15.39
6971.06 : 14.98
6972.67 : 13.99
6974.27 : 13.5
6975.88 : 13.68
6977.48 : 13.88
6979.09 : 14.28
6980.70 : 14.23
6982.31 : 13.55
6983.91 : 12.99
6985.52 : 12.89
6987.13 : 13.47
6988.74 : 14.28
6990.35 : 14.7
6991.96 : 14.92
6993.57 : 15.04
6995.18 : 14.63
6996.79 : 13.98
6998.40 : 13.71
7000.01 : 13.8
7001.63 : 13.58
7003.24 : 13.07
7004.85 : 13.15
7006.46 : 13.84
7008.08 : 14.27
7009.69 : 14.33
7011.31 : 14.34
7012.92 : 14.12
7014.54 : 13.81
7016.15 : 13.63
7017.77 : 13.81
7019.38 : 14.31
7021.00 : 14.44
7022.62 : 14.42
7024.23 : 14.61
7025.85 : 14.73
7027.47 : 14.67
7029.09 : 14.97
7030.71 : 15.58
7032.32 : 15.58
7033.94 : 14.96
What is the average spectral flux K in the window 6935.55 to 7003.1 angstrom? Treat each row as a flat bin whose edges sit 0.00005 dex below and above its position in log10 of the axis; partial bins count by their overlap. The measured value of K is 14.3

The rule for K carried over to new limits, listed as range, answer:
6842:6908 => 13.4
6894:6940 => 13.3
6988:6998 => 14.6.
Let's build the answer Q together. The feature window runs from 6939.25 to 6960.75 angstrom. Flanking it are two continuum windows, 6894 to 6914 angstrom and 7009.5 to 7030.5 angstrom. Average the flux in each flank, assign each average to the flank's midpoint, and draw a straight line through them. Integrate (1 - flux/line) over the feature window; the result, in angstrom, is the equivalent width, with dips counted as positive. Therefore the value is -1.5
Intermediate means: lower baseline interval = 13.4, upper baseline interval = 14.4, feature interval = 14.7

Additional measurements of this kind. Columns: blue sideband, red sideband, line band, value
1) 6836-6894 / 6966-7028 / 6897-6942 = 1.0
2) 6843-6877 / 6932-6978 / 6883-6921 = 0.8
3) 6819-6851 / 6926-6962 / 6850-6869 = 0.9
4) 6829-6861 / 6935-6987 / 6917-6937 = 1.4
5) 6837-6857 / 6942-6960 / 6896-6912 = 1.1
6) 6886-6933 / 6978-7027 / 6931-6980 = -2.6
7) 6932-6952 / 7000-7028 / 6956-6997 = -0.8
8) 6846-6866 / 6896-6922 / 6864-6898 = 0.5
